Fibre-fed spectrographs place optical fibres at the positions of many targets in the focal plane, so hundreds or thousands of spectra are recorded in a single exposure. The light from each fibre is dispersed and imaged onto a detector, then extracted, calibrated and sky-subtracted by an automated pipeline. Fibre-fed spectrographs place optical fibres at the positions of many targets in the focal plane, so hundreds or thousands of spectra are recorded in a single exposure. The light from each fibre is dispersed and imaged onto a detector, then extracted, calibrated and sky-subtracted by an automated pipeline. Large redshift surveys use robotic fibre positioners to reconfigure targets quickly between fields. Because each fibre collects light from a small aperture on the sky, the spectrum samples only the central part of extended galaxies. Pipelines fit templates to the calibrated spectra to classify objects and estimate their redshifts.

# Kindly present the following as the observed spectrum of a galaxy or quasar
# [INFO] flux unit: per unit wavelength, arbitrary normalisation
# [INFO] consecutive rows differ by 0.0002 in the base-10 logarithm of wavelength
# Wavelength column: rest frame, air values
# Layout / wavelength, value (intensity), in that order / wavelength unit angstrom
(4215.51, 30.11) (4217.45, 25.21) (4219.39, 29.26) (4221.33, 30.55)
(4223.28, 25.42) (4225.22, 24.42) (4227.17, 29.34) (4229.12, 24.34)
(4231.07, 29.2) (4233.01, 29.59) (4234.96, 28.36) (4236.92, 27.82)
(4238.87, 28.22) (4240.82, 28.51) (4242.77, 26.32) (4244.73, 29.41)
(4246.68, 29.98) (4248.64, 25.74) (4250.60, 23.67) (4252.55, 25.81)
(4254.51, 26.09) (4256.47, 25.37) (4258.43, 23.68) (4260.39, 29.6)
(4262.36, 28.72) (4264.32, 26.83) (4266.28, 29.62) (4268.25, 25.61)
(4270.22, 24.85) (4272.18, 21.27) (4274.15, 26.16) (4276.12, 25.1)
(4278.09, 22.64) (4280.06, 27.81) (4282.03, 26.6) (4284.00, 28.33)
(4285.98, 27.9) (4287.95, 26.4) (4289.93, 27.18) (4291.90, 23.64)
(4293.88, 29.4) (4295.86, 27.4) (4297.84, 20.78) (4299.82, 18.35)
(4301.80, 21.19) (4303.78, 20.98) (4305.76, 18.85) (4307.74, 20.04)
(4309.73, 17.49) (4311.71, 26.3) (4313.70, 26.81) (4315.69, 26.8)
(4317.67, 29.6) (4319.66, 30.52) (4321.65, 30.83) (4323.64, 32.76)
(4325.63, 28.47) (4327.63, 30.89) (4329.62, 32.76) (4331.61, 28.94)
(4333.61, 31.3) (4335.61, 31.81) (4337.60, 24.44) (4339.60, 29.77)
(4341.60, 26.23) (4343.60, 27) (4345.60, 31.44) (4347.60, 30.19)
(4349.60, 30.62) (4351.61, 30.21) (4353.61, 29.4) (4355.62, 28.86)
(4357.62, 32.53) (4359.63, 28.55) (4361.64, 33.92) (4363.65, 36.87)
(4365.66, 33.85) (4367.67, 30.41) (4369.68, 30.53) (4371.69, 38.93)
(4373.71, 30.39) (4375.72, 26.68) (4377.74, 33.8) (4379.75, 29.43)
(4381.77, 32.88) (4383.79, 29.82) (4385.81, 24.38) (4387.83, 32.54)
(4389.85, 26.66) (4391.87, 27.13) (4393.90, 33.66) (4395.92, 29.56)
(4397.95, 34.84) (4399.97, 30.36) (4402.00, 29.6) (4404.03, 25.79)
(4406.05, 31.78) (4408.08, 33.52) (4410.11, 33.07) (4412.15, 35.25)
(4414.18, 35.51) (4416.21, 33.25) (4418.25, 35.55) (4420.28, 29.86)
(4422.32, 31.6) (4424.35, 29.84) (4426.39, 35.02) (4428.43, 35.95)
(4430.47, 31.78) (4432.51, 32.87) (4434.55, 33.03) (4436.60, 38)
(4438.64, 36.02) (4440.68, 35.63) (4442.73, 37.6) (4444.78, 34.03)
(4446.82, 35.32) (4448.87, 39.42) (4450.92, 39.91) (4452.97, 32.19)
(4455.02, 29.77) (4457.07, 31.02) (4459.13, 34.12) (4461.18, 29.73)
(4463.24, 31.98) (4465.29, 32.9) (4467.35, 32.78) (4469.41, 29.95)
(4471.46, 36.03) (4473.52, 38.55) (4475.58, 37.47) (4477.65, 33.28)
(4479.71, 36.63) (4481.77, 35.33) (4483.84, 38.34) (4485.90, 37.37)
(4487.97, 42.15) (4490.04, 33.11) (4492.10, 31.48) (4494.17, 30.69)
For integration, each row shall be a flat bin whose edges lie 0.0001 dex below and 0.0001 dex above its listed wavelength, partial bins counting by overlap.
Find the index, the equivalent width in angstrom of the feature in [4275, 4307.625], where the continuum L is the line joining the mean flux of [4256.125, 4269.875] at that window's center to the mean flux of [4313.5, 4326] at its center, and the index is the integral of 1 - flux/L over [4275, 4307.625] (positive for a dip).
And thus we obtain 4.5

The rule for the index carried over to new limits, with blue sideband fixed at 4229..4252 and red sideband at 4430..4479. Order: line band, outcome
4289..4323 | 5.92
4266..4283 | 2.01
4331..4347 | 0.97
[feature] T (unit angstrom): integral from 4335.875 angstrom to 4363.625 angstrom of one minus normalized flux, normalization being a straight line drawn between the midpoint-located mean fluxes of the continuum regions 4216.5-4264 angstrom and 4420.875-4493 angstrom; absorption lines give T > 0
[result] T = 1.0 angstrom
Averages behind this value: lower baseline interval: 27.3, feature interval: 29.8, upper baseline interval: 34.6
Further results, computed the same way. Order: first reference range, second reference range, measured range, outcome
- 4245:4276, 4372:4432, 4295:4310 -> 3.8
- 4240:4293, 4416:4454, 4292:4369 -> 4.0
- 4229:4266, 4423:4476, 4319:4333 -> -0.3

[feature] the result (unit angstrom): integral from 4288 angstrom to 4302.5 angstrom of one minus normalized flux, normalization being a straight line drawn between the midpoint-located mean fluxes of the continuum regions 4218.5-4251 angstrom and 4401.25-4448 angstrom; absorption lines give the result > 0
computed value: 2.6 angstrom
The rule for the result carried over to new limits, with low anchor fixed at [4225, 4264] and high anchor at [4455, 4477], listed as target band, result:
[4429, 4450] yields -1.8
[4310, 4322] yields 0.6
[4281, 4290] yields 0.3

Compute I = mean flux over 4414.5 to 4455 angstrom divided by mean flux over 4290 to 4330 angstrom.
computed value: 1.3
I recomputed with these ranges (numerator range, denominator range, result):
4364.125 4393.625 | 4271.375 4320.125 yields 1.25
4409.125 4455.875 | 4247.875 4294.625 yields 1.31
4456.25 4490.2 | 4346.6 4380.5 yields 1.11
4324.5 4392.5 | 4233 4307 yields 1.18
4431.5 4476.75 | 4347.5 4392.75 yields 1.12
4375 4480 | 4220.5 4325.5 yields 1.25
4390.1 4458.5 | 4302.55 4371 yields 1.15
